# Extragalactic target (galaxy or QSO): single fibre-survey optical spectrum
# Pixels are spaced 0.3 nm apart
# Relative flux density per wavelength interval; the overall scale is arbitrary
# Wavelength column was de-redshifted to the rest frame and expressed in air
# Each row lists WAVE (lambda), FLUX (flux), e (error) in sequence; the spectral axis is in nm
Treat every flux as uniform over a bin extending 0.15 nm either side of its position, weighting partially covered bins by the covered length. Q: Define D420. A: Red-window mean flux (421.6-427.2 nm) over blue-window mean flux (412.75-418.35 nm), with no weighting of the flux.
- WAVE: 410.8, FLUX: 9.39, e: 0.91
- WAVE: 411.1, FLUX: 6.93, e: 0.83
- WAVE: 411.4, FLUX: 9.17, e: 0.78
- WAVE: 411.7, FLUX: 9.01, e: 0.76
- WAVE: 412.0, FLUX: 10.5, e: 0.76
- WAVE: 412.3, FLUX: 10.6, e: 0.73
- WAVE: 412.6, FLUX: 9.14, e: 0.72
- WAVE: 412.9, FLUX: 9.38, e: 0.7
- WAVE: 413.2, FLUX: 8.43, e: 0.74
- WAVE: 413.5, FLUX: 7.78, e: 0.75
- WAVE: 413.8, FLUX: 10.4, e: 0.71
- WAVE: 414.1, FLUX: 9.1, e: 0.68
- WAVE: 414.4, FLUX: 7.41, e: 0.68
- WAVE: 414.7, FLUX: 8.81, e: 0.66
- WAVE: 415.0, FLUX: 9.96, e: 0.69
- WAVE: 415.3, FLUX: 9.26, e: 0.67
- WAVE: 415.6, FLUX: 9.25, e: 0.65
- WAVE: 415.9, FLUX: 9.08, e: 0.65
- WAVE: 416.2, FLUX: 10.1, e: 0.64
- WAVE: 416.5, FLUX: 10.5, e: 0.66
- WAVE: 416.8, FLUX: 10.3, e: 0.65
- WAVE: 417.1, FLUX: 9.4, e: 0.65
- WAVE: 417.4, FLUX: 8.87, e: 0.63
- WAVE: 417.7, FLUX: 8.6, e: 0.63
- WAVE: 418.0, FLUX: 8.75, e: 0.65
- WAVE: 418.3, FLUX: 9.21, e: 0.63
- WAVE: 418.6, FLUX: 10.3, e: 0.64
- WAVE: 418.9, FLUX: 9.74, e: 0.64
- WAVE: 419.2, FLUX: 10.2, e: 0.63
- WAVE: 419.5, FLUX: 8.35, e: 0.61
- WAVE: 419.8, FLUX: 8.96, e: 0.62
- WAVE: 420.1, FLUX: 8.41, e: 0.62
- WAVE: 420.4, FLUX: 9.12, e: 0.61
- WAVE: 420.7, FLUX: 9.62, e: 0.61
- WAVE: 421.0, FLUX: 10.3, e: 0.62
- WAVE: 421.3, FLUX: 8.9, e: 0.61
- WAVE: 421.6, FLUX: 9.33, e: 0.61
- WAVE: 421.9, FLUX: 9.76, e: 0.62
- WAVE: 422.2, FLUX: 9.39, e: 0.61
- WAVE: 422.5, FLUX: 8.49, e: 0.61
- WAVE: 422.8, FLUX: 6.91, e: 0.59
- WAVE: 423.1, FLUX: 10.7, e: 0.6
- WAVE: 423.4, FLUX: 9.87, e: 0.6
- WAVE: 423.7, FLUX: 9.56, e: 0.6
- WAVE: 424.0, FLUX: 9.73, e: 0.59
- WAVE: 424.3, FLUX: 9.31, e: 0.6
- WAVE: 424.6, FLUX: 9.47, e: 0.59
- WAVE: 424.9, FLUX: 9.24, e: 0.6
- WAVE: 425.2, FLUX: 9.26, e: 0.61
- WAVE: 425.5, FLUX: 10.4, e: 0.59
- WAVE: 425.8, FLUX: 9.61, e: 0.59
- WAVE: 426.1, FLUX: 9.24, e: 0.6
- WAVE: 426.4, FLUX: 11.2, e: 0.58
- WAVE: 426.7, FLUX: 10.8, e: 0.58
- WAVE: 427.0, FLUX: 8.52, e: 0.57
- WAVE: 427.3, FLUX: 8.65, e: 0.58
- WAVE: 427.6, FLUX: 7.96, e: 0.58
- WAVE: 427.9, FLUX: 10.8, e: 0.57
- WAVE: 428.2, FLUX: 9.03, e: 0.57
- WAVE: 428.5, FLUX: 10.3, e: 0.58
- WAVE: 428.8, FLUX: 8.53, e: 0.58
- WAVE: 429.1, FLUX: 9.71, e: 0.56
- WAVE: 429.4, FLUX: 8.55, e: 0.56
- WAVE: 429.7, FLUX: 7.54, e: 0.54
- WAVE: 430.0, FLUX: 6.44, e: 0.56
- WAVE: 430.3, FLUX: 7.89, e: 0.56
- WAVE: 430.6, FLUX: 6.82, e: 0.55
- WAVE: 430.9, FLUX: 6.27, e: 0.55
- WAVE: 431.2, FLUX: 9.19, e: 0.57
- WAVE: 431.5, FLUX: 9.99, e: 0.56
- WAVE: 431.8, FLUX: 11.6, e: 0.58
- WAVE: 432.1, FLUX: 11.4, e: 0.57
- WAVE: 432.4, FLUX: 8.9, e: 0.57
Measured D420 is 1.04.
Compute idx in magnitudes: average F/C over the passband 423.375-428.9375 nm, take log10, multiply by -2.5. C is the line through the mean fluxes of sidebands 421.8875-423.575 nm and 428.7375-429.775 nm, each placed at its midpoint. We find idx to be -0.08 mag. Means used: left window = 9.15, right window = 8.66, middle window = 9.55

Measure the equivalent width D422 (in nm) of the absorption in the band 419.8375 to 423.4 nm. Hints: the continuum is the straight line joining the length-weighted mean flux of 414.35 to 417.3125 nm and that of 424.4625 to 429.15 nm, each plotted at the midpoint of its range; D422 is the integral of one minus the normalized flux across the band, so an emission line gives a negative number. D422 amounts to 0.11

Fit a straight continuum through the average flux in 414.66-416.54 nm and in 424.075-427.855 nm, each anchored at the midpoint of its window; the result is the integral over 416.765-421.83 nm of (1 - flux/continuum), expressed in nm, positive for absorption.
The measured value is 0.13 nm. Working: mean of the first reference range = 9.56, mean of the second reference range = 9.51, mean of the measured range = 9.3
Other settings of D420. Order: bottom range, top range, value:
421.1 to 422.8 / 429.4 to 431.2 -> 0.81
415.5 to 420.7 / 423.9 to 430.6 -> 0.97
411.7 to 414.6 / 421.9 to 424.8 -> 1.01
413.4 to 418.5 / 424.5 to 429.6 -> 1.02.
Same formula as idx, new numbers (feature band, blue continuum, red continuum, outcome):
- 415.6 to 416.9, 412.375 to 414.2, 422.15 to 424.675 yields -0.086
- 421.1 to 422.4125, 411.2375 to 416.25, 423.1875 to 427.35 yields 0.023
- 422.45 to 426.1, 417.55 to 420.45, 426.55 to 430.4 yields -0.049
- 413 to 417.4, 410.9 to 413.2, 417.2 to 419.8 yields -0.005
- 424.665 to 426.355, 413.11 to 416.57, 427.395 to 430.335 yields -0.098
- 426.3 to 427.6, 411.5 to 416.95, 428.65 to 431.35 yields -0.166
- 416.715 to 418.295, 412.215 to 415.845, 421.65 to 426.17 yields 0.007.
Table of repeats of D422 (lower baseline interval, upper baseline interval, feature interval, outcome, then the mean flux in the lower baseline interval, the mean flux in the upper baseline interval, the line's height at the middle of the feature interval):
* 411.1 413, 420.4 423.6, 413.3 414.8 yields 0.11 nm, 9.43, 9.32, 9.41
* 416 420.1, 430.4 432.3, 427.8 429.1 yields -0.06 nm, 9.44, 9.17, 9.23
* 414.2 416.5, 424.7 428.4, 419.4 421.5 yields 0.06 nm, 9.21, 9.57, 9.37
